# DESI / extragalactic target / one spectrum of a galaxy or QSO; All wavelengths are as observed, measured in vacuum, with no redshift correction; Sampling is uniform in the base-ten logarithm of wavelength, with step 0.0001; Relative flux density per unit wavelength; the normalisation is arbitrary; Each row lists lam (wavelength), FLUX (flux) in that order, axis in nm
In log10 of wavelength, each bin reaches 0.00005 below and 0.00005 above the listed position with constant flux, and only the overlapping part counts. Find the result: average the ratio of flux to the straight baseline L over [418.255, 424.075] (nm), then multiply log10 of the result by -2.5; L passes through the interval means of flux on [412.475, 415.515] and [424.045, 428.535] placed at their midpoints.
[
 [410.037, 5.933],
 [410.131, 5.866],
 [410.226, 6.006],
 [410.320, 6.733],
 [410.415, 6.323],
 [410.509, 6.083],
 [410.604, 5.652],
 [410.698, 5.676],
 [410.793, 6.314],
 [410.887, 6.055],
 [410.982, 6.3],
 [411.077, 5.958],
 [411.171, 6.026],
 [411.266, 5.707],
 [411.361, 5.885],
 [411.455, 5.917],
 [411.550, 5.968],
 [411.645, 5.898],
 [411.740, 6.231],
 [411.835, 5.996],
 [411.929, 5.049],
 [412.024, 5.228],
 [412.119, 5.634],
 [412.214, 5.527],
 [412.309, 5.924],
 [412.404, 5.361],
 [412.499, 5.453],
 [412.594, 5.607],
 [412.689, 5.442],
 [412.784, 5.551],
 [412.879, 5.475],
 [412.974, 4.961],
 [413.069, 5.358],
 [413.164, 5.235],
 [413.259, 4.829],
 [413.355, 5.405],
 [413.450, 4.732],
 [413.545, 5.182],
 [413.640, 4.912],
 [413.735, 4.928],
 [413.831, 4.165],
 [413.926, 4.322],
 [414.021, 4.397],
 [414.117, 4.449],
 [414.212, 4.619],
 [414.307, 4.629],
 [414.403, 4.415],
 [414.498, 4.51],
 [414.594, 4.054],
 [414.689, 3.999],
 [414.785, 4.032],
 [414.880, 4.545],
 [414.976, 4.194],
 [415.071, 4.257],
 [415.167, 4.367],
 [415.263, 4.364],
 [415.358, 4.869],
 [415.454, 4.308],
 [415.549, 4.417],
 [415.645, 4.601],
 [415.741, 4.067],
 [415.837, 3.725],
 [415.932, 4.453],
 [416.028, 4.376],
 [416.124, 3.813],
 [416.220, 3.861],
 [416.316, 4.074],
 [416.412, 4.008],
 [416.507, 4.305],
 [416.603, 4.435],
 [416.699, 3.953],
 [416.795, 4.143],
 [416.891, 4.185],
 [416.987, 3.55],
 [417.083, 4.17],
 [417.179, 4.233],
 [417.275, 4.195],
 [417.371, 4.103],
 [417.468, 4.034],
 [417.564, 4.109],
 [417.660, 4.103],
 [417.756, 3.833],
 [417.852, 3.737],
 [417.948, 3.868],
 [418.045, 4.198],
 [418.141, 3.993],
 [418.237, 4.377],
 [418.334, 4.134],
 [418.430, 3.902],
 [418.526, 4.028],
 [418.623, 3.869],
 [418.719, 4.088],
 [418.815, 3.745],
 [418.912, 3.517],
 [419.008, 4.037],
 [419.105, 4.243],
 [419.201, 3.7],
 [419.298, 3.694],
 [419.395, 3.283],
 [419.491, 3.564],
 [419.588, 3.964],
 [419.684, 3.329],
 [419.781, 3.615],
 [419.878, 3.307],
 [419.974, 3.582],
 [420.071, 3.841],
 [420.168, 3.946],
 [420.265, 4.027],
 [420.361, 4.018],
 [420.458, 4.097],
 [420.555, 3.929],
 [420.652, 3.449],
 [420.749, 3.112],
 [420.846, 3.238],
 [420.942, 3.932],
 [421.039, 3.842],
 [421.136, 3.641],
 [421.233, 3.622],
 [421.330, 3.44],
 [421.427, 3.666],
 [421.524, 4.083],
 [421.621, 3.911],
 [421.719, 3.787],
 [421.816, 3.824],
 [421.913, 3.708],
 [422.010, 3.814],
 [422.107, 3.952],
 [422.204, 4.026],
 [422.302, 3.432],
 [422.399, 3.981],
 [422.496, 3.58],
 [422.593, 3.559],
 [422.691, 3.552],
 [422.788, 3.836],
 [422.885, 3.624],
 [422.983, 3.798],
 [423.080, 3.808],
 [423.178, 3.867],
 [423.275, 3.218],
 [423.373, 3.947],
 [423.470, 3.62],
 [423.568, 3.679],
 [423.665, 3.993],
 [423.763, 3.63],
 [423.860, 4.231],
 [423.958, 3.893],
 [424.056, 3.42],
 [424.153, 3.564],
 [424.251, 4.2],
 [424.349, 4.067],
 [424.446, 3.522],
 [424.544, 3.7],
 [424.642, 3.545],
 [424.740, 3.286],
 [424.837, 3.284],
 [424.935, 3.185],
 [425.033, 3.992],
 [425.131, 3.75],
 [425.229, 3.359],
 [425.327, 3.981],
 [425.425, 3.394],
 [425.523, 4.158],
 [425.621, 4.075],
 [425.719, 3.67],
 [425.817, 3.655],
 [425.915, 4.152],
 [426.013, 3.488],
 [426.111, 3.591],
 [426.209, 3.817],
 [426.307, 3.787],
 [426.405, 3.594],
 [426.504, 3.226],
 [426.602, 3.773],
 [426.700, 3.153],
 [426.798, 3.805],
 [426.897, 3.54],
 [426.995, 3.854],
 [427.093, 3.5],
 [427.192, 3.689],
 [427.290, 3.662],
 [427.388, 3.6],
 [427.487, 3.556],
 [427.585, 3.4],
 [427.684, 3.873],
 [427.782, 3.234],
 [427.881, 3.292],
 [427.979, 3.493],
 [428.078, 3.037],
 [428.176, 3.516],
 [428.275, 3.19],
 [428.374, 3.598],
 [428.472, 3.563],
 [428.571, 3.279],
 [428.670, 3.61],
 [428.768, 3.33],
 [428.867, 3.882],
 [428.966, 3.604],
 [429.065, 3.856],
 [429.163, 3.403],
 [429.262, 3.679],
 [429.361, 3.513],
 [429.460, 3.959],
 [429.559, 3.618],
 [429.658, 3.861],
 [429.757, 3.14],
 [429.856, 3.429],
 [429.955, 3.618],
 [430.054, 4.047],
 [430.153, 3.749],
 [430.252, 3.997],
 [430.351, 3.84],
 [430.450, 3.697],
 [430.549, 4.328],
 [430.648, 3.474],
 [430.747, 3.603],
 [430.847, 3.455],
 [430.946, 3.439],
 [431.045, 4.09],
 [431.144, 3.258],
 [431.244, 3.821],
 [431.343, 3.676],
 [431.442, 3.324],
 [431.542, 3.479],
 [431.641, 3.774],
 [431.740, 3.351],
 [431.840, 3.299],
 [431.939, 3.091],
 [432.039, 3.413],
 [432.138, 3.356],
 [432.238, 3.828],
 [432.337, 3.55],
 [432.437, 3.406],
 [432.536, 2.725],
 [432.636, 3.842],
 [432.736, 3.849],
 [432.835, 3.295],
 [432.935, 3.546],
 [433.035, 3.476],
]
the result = 0.09 mag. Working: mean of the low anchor 4.73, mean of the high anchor 3.6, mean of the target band 3.76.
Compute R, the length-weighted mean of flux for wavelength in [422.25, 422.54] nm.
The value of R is 3.67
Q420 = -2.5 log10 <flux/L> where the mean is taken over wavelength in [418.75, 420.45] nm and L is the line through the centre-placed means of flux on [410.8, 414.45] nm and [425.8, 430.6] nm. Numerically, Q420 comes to 0.22 mag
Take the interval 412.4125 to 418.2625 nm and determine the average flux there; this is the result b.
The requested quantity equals 4.44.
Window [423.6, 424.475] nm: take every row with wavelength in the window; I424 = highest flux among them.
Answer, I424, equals 4.231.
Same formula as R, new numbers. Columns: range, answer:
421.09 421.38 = 3.57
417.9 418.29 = 4.1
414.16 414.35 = 4.64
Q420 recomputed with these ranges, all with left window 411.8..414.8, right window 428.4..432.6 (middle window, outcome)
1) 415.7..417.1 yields 0.16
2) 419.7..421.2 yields 0.19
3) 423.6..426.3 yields 0.09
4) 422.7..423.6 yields 0.13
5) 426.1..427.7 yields 0.08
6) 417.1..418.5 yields 0.14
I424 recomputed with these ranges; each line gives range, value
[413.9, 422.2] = 4.869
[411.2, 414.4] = 6.231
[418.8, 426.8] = 4.243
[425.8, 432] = 4.328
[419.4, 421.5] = 4.097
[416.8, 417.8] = 4.233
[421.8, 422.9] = 4.026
